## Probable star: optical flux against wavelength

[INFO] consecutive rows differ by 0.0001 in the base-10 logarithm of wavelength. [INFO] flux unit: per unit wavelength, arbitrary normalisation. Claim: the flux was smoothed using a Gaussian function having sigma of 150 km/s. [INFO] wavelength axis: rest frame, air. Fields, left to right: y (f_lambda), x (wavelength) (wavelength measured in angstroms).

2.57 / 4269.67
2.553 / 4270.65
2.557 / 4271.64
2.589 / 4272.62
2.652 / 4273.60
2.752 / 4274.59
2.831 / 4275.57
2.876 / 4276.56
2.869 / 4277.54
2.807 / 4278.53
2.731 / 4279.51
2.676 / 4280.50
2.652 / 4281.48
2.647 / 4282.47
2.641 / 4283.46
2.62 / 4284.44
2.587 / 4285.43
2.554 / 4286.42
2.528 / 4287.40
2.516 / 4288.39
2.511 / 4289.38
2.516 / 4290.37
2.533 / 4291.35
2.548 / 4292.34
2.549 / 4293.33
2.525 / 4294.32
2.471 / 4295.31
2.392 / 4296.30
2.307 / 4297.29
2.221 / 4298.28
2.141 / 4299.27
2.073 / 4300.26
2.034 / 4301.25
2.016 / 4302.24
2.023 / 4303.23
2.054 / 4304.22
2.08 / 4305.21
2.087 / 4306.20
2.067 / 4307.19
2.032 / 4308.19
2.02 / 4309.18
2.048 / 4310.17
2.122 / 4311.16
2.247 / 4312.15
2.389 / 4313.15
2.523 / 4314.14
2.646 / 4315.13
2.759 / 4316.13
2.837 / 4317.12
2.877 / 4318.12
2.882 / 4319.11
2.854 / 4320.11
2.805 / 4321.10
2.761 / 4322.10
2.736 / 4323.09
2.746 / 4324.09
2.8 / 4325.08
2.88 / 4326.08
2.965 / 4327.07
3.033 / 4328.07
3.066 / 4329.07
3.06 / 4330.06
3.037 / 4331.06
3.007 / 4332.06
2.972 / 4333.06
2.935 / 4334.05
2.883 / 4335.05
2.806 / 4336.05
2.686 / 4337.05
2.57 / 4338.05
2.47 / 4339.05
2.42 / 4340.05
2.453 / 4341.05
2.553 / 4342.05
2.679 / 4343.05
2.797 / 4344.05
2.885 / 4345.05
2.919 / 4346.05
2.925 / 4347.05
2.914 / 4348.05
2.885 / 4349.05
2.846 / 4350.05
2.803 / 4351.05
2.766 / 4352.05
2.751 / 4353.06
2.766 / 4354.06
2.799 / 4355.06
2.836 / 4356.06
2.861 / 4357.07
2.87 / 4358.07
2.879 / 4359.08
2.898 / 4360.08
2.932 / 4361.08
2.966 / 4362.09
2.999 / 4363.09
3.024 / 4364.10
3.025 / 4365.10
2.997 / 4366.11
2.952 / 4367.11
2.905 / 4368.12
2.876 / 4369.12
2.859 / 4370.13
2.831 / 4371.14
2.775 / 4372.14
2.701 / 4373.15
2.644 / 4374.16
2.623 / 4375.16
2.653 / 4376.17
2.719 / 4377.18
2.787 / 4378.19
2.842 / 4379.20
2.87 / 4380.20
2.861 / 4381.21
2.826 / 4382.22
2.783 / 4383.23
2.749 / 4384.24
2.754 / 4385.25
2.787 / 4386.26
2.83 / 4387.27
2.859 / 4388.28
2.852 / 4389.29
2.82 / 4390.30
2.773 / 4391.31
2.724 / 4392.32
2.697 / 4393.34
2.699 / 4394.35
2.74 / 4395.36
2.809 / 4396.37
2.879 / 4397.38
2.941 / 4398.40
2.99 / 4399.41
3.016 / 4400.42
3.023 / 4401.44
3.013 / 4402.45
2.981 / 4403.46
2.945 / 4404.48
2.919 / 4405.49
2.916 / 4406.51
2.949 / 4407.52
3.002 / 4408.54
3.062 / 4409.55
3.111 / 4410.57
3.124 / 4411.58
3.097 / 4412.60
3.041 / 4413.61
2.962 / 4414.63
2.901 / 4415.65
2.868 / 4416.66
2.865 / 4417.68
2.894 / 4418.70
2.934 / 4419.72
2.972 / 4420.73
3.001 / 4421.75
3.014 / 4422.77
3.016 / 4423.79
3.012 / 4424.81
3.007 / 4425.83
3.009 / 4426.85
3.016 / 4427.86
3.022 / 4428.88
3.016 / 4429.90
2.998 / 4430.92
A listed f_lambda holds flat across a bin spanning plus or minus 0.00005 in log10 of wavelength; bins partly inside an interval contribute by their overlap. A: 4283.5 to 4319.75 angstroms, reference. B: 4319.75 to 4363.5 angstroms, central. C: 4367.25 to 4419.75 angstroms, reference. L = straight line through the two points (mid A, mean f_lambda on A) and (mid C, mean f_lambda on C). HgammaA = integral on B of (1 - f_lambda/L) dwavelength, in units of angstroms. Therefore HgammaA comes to -4.1 angstroms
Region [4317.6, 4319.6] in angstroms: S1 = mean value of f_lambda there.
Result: 2.88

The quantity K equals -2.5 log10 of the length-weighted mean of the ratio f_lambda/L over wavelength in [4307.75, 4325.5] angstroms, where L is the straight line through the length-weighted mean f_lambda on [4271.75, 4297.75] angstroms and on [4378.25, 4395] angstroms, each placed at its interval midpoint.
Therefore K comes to 0.04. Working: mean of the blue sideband 2.61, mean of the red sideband 2.79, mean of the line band 2.56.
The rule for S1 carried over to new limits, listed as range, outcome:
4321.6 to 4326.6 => 2.79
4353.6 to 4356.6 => 2.8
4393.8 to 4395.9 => 2.73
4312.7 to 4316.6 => 2.58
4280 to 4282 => 2.66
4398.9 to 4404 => 3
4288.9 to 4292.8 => 2.53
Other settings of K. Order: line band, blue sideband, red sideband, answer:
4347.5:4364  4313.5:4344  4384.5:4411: -0.01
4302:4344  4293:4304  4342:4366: -0.03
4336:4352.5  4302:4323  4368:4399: -0.06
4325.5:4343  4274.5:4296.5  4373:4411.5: -0.03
